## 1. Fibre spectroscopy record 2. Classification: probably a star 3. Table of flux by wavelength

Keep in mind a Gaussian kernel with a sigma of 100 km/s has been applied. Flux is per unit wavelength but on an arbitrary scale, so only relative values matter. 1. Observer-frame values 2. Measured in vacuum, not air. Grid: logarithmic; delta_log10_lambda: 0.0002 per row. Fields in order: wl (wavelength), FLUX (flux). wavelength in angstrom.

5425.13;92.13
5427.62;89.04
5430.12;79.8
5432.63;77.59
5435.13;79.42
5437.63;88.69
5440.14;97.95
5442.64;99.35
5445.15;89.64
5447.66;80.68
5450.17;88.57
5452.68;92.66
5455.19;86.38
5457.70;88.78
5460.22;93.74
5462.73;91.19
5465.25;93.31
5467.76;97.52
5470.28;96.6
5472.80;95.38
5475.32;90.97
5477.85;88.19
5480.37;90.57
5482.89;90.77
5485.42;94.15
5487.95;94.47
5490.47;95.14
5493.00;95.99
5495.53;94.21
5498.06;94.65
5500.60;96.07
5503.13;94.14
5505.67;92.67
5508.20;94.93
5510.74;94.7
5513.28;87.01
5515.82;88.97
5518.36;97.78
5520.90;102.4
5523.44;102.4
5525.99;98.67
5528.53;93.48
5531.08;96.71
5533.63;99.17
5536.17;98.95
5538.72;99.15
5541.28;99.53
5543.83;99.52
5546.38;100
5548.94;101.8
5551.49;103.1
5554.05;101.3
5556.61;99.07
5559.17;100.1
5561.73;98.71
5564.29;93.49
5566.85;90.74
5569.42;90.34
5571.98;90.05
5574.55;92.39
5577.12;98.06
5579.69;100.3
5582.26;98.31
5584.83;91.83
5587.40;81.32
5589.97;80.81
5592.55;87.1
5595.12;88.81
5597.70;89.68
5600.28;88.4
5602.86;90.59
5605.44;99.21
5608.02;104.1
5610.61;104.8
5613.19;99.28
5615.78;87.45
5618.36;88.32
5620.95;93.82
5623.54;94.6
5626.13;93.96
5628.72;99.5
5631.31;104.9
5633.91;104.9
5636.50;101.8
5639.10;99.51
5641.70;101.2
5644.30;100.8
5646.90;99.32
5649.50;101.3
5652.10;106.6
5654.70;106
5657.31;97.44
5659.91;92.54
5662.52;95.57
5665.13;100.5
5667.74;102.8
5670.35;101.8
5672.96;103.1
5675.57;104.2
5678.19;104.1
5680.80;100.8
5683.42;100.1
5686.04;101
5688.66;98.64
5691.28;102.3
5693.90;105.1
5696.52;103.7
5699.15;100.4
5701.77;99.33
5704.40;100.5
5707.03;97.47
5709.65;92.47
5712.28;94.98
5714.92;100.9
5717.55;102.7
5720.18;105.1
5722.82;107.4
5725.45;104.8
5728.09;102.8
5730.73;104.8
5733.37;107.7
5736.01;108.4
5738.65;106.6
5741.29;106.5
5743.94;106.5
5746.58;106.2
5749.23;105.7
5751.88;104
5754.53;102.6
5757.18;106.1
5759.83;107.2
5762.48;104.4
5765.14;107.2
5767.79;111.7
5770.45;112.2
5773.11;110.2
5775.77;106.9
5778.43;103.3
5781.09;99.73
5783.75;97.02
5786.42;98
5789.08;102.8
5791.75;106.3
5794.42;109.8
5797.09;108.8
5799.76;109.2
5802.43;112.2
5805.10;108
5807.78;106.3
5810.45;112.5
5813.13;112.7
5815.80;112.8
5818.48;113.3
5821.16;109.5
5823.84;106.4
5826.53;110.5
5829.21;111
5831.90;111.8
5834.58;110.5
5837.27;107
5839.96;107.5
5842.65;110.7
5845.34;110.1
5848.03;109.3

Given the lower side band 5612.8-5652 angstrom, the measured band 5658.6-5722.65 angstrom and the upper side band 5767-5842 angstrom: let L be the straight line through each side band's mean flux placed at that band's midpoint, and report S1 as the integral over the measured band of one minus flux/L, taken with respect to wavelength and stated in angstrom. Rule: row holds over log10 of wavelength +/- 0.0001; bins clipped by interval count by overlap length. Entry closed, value 0.7 angstrom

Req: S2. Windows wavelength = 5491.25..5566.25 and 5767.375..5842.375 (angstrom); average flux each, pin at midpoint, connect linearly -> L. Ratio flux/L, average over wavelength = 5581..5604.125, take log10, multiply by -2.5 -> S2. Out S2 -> 0.129 mag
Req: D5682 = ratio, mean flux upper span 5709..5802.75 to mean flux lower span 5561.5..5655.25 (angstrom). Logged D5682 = 1.10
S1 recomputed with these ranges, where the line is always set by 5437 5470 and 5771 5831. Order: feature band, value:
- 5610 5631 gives 0.8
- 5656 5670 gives 0.5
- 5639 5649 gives 0.0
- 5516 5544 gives -1.0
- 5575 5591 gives 0.9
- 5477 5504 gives -0.1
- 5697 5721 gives 0.9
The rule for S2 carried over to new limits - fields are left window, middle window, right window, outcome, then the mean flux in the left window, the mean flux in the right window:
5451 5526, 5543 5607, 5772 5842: 0.038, 93.7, 108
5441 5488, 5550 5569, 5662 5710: -0.023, 91.7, 101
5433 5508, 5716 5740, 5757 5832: -0.010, 92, 108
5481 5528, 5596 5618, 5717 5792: 0.047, 94.9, 105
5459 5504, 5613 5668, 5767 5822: 0.024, 93.7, 108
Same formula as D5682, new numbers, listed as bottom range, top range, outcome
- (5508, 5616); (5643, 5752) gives 1.07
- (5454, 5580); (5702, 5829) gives 1.11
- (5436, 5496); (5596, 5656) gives 1.07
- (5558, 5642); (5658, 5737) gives 1.07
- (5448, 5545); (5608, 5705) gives 1.06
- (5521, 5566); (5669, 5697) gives 1.03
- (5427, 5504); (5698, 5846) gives 1.16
